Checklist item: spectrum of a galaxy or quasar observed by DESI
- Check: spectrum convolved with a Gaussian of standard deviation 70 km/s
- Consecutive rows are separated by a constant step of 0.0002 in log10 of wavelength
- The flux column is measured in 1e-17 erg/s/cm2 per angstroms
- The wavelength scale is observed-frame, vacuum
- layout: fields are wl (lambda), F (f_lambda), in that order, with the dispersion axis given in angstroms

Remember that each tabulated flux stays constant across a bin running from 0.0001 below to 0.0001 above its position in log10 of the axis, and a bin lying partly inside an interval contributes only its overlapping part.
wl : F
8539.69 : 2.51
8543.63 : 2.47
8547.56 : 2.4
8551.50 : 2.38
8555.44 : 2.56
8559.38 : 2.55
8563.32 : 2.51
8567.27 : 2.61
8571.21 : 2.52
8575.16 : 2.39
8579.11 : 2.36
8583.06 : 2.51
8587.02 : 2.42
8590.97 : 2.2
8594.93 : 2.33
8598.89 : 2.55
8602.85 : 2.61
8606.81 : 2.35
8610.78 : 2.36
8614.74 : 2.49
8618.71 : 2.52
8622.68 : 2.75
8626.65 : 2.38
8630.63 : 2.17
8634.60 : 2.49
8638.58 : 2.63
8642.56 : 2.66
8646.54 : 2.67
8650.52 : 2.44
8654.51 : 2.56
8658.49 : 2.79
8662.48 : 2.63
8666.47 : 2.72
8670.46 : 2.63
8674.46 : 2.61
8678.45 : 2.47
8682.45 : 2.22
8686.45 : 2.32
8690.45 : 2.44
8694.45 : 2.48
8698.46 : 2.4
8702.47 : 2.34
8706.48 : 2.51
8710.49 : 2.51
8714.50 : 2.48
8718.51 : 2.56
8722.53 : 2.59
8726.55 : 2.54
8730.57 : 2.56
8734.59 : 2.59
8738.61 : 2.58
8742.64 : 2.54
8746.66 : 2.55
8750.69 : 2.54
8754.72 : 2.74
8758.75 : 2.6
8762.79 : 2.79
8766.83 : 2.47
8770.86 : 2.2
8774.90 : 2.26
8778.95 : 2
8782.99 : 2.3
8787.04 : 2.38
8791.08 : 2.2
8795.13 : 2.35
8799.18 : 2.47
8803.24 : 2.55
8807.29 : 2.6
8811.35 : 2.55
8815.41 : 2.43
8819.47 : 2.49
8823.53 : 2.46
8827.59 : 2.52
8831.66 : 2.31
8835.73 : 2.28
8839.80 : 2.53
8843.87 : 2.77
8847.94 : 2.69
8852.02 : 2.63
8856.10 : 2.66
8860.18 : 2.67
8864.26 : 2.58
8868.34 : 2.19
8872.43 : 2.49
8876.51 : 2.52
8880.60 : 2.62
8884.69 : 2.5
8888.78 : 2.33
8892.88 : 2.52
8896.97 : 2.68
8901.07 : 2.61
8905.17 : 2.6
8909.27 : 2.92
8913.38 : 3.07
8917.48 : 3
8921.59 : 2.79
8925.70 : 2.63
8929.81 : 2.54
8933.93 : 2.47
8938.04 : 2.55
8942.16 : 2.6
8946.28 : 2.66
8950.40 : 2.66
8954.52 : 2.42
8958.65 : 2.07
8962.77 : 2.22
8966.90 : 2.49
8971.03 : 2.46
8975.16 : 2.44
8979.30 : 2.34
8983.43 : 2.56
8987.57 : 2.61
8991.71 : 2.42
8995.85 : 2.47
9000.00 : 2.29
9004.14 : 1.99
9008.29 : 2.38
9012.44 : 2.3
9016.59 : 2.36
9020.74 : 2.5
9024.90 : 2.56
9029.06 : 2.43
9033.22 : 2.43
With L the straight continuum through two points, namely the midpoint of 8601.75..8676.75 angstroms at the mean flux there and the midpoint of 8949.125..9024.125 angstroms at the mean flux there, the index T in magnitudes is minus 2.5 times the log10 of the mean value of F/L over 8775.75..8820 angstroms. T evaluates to 0.04 mag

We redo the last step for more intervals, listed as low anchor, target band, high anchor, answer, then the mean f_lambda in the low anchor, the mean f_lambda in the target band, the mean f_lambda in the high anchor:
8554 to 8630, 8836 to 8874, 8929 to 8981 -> -0.05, 2.47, 2.57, 2.45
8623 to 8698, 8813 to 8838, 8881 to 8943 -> 0.08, 2.52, 2.42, 2.65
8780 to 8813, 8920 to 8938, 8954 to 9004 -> -0.09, 2.41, 2.6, 2.38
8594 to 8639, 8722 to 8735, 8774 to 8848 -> -0.05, 2.47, 2.57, 2.42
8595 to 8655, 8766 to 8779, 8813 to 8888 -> 0.12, 2.5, 2.25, 2.52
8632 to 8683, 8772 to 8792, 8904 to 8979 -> 0.16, 2.58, 2.23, 2.58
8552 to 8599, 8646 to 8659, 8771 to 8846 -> -0.07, 2.45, 2.59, 2.41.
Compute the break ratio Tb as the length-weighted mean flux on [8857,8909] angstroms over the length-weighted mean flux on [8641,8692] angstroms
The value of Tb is 1.0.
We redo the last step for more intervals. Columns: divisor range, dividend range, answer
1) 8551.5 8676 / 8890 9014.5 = 1.00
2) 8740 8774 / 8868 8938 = 1.03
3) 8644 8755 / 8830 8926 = 1.03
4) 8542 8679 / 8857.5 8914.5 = 1.03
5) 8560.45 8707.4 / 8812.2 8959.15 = 1.03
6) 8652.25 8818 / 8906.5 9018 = 1.01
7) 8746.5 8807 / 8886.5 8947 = 1.10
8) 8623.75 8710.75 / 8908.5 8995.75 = 1.02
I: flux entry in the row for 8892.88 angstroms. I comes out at 2.52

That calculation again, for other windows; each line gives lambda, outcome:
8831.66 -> 2.31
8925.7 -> 2.63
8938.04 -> 2.55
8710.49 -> 2.51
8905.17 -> 2.6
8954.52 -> 2.42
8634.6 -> 2.49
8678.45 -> 2.47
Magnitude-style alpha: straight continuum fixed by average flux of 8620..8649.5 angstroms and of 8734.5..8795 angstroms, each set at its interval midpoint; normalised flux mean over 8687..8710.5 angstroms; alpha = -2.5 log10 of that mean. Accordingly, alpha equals 0.02 mag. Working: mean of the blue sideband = 2.53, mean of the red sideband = 2.44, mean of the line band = 2.43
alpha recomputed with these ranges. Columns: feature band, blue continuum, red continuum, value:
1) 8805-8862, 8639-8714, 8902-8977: 0.01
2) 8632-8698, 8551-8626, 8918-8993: -0.03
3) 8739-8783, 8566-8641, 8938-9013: -0.01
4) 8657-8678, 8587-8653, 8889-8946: -0.06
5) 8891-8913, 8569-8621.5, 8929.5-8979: -0.10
